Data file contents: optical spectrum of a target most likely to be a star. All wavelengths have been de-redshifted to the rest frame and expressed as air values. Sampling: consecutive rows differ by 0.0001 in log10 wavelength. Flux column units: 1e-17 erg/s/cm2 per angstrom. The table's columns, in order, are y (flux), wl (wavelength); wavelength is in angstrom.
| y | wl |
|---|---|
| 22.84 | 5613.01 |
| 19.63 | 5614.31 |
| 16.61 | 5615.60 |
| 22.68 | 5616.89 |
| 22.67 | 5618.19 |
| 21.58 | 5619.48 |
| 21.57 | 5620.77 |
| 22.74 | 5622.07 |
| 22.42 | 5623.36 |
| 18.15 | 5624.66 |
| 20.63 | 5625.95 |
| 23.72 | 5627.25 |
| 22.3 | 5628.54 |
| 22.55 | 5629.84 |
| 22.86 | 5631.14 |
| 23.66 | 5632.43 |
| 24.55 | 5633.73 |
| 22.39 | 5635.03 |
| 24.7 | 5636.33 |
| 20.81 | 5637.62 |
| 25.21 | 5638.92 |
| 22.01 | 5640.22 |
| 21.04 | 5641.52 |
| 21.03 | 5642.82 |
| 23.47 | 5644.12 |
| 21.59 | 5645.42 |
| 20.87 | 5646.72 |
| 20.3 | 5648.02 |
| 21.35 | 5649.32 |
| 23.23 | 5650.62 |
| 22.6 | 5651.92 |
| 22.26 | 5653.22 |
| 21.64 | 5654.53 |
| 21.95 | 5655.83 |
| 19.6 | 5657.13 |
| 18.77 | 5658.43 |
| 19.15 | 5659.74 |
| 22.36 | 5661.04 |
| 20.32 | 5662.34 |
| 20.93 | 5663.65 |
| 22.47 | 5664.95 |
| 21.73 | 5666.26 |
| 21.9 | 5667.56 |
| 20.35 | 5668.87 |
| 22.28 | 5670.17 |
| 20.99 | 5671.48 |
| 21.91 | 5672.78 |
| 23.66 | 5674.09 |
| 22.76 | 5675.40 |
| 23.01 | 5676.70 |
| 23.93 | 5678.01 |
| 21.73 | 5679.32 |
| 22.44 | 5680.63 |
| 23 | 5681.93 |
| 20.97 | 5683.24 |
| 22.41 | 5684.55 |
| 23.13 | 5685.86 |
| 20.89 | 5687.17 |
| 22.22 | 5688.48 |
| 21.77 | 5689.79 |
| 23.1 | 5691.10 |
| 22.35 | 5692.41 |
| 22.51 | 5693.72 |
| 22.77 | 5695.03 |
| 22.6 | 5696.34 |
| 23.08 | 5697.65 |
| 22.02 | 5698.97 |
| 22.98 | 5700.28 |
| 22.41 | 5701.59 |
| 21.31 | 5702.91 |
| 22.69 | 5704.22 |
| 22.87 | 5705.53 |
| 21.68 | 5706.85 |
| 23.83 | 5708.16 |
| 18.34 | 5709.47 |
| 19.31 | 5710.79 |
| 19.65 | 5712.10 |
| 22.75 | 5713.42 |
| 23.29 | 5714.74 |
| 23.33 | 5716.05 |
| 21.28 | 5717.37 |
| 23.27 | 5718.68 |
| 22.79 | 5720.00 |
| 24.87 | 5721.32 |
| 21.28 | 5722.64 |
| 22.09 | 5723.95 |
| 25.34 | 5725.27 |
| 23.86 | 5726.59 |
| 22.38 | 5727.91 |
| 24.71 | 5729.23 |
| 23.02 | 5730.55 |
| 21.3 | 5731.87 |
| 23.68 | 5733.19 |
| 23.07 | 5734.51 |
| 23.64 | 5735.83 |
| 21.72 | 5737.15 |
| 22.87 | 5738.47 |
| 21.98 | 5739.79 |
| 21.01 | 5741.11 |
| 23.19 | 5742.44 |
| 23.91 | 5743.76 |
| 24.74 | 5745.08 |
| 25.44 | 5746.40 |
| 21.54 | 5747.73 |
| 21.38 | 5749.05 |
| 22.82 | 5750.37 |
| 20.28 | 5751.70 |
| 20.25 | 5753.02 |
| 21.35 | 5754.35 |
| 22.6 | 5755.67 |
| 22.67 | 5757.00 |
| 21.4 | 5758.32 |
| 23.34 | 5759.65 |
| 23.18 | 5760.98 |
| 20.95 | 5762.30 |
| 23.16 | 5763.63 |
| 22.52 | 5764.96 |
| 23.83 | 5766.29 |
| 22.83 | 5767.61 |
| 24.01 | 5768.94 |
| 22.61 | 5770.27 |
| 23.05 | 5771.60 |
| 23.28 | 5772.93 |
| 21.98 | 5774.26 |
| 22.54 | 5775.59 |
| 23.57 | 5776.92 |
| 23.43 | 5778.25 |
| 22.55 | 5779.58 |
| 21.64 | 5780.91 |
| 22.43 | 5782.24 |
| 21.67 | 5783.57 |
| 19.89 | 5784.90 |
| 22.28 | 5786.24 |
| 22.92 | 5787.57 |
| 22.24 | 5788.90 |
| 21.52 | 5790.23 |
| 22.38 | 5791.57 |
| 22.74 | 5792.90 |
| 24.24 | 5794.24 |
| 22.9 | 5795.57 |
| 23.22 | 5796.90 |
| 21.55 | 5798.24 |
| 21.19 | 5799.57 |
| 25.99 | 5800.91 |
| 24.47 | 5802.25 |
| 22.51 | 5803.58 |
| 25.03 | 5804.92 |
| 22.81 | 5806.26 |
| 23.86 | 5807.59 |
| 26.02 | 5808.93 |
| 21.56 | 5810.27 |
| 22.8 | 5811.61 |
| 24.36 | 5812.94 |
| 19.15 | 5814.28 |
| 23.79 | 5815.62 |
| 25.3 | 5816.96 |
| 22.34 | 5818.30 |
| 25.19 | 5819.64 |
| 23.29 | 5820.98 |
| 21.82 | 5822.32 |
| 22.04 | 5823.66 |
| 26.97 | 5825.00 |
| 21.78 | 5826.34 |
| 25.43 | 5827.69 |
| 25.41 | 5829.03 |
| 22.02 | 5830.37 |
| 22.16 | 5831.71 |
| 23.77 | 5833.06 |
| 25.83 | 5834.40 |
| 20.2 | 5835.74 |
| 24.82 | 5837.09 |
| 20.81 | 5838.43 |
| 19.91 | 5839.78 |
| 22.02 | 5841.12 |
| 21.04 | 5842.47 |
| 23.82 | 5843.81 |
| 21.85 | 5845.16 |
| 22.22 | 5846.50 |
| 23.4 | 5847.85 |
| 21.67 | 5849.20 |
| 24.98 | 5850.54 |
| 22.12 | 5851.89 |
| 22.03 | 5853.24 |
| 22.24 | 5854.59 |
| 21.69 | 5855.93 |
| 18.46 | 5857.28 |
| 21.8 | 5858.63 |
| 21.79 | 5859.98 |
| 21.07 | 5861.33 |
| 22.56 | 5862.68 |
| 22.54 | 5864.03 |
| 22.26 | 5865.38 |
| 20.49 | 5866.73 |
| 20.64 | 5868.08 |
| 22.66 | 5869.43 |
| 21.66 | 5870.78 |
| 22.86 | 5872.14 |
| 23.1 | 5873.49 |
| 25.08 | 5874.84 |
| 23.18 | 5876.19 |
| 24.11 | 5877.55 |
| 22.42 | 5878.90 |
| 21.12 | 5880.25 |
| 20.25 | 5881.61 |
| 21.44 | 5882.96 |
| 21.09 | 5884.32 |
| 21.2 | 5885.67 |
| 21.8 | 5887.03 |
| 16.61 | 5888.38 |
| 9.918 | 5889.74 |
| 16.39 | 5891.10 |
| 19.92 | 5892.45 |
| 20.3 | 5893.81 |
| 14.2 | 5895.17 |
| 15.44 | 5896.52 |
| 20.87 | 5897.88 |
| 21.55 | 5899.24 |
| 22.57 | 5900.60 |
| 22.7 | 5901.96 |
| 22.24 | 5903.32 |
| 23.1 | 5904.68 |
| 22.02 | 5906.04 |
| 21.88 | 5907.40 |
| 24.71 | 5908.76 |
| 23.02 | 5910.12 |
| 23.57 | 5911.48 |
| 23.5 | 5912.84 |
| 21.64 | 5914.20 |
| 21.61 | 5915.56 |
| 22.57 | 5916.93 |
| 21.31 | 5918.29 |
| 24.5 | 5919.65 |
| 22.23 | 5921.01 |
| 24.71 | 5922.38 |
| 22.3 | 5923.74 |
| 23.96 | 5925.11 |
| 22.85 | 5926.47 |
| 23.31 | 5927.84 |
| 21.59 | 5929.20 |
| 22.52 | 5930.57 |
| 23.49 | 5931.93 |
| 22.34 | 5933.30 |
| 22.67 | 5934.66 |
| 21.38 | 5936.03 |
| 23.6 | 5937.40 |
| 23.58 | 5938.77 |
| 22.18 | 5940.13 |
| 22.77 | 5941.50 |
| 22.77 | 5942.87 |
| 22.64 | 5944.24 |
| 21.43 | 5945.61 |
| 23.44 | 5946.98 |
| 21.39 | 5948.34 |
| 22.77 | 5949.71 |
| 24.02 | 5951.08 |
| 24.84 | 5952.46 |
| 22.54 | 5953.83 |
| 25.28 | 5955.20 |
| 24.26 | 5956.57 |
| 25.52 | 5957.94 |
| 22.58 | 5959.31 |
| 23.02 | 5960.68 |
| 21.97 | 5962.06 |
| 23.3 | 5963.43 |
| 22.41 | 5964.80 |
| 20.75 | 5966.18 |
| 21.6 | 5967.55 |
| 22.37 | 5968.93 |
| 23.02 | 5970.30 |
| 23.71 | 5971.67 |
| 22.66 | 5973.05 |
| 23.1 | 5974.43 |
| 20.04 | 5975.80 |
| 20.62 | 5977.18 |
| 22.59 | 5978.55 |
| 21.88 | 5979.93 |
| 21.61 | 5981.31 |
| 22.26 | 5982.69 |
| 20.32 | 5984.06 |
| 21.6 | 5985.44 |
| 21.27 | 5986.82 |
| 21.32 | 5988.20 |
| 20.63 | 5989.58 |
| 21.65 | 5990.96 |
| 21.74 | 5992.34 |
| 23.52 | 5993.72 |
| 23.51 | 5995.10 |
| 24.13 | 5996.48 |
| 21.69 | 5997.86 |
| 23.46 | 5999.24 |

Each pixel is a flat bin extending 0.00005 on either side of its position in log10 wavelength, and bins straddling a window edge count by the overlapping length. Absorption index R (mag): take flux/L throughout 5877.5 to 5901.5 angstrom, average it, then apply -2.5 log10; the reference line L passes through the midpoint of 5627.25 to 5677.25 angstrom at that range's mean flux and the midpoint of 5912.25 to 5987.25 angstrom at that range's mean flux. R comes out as 0.16 mag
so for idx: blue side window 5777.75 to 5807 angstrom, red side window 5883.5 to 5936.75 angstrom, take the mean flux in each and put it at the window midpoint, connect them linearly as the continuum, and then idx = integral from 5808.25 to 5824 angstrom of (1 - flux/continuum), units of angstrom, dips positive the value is -0.50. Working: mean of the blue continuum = 22.7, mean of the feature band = 23.2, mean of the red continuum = 21.4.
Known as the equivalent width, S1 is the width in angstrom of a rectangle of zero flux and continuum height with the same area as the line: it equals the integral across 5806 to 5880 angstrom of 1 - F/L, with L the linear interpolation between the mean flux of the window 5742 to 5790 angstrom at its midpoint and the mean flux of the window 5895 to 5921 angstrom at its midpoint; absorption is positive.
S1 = -1.7 angstrom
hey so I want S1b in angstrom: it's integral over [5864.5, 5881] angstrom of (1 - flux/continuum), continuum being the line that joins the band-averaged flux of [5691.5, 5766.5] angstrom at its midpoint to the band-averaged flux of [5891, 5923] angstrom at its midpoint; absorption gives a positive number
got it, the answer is -0.5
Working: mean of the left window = 22.5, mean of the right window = 21.6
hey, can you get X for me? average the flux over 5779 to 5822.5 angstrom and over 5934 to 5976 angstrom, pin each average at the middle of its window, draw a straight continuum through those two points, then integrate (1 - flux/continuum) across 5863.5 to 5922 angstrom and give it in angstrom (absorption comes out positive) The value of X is 4.0 angstrom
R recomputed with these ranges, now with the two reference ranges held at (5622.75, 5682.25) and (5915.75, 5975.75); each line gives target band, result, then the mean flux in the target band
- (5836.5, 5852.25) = 0.01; 22.4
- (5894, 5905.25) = 0.12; 20.3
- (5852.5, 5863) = 0.06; 21.4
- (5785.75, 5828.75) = -0.04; 23.3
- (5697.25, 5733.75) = -0.02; 22.5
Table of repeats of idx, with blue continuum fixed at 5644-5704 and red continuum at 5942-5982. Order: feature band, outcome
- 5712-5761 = -1.3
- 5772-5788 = -0.1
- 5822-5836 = -0.8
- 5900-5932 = -0.4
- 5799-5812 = -0.8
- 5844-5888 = 0.8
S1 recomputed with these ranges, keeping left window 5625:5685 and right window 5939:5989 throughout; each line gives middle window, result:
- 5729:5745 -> -0.5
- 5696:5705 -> -0.1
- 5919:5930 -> -0.4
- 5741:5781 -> -0.9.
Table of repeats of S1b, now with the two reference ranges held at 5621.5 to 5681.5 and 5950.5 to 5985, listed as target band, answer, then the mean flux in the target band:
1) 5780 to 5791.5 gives 0.2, 21.9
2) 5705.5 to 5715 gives 0.3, 21.3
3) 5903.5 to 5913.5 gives -0.2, 23.1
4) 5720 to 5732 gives -0.6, 23.3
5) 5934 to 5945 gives -0.1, 22.7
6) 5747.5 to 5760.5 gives 0.2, 21.8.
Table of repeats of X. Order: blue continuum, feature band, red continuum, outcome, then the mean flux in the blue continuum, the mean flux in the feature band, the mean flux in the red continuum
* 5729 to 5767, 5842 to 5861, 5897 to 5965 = 0.6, 22.6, 22.1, 22.8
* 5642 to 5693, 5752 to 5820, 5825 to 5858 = -1.4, 21.8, 22.8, 22.6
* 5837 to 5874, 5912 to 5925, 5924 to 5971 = -0.1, 22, 22.8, 22.9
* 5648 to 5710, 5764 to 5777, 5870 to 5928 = -0.7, 22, 23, 21.5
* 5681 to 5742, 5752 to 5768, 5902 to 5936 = 0.2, 22.4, 22.3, 22.8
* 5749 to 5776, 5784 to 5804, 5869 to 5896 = -0.7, 22.4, 22.7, 20.4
